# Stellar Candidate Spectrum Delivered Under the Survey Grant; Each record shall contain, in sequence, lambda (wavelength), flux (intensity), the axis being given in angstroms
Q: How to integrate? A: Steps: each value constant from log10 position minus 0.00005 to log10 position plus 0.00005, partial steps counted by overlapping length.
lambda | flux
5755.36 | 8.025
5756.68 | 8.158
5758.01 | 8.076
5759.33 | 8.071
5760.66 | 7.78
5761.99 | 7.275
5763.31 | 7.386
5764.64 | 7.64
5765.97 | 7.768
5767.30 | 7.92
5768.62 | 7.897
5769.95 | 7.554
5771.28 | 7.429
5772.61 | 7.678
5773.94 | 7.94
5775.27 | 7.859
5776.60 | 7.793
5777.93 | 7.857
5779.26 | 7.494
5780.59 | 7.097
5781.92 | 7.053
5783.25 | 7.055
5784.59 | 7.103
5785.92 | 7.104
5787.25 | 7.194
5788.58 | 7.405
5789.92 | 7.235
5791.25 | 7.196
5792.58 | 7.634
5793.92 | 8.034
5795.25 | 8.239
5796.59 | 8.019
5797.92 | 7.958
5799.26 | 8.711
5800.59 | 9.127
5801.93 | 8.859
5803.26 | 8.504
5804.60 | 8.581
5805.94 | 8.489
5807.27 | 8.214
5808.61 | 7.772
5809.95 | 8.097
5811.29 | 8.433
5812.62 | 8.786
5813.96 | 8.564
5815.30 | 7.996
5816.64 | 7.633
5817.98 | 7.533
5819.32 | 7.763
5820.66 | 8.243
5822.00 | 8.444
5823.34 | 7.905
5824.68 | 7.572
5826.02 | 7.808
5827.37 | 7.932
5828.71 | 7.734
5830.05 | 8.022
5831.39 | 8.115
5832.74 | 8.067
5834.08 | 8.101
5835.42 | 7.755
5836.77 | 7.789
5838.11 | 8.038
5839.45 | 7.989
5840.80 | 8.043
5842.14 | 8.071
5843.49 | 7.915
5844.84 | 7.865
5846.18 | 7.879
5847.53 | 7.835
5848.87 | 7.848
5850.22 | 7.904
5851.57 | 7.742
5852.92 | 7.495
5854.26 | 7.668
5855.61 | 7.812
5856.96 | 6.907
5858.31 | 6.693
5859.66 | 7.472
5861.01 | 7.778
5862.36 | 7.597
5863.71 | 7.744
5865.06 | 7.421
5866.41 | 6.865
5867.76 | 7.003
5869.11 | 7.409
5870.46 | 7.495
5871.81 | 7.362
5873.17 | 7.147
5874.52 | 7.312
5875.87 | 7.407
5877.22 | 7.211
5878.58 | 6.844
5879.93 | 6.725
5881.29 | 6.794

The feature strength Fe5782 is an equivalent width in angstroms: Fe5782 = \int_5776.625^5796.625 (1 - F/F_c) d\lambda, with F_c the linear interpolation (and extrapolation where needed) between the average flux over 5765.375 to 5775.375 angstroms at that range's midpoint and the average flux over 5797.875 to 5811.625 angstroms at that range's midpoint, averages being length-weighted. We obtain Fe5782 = 1.6 angstroms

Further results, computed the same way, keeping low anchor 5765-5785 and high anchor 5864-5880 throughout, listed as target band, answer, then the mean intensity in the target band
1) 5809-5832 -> -1.9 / 8.03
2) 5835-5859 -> -1.4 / 7.73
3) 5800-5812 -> -1.6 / 8.45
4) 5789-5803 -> -1.1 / 8.1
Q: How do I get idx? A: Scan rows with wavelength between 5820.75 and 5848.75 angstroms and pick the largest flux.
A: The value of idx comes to 8.444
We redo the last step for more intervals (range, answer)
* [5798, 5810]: 9.127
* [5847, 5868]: 7.904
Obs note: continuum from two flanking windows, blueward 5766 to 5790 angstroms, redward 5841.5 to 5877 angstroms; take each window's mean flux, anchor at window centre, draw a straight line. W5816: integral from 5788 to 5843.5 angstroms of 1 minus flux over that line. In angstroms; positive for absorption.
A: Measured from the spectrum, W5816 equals -4.1 angstroms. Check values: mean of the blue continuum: 7.49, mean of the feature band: 8.06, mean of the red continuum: 7.52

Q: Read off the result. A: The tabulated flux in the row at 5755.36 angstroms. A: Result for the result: 8.025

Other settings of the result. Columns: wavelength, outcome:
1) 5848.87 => 7.848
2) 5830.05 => 8.022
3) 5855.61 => 7.812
